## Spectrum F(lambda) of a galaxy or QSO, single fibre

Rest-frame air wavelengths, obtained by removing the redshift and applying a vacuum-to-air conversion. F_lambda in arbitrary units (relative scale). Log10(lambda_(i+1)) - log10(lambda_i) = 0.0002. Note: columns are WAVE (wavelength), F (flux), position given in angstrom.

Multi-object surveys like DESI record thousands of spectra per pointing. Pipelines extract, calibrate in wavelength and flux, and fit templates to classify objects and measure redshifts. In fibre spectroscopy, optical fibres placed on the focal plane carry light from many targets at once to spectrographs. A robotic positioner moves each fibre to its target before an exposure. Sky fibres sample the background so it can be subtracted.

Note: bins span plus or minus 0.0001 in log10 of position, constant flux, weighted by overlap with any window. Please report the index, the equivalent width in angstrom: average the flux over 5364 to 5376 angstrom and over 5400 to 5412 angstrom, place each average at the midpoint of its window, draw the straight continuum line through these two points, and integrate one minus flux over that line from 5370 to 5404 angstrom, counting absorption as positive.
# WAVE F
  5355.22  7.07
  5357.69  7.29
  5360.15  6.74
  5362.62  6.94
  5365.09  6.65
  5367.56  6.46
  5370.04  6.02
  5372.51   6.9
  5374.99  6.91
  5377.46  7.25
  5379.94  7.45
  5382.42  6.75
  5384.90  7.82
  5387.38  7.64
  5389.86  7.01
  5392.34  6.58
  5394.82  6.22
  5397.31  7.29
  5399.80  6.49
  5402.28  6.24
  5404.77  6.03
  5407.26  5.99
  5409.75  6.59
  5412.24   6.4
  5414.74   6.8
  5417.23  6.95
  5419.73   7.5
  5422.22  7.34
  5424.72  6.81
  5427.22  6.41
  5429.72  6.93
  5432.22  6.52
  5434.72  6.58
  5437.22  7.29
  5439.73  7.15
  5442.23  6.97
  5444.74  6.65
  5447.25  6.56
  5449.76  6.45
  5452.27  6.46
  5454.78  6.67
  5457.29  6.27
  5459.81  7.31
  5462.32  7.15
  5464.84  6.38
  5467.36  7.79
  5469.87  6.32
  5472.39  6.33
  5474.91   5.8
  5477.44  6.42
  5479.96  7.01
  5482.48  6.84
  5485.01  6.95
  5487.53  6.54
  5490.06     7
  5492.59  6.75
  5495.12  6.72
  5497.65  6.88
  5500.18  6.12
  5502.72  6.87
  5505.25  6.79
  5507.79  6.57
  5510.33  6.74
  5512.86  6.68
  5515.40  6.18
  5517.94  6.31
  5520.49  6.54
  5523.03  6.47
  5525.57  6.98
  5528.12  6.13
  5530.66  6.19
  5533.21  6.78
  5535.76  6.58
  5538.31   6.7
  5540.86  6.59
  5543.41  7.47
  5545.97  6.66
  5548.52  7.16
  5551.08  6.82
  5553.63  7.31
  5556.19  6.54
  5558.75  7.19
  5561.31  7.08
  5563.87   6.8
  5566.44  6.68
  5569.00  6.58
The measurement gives -2.6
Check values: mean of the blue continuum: 6.58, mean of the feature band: 6.92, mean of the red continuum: 6.26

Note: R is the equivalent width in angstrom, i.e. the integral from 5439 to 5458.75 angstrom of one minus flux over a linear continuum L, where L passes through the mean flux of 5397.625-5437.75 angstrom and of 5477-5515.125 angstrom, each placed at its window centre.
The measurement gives 0.2 angstrom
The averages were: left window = 6.68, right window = 6.72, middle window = 6.64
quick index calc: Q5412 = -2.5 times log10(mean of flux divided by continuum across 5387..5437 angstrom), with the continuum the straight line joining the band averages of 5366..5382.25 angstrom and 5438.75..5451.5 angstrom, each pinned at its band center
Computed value 0.010 mag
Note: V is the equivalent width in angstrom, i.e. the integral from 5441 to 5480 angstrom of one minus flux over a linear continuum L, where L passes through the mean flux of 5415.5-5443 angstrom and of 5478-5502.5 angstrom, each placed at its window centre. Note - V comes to 1.1 angstrom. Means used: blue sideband 6.95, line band 6.65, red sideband 6.75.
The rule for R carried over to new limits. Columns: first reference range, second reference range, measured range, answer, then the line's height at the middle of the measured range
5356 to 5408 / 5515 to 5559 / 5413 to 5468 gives -0.7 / 6.76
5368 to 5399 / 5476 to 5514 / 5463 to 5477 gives 0.5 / 6.78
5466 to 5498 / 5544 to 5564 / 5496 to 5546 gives 1.8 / 6.85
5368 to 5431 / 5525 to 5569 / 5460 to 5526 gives 1.3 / 6.8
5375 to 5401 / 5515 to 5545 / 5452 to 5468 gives -0.1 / 6.81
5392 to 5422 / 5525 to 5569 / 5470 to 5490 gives 0.4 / 6.71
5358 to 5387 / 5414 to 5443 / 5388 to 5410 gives 1.3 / 6.94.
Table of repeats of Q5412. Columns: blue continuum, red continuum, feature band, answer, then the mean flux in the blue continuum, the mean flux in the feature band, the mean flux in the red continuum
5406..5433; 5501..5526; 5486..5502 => -0.01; 6.75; 6.68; 6.59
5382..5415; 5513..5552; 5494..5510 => 0.00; 6.7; 6.66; 6.64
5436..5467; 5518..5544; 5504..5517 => 0.01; 6.8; 6.58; 6.61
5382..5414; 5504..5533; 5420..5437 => -0.03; 6.7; 6.84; 6.52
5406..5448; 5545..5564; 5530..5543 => 0.05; 6.79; 6.65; 6.96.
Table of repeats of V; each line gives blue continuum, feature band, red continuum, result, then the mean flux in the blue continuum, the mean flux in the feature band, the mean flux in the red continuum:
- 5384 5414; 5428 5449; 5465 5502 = -0.4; 6.68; 6.81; 6.67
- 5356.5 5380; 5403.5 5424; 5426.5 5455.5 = 0.2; 6.83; 6.7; 6.73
